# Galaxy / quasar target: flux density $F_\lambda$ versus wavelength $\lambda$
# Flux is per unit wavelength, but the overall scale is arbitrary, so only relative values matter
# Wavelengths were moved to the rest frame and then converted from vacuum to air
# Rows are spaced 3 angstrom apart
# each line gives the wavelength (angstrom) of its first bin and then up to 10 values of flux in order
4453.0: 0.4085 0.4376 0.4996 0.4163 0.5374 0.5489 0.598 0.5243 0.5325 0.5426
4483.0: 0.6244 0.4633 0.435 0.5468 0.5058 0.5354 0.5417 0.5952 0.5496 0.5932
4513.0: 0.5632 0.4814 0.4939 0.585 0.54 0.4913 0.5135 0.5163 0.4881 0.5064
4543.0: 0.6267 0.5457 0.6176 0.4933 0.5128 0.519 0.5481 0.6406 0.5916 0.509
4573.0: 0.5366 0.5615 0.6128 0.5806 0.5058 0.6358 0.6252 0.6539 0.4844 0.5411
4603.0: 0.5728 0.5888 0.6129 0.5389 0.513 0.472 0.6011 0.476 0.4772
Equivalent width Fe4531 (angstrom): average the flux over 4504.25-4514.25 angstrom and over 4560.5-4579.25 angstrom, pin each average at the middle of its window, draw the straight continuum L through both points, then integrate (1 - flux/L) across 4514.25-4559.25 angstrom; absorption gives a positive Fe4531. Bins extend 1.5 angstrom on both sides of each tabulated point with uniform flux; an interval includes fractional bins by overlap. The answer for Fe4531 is 3.3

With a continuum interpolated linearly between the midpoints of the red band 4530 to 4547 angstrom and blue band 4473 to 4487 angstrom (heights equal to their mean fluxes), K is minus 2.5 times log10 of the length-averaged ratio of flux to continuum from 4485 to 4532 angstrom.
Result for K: 0.02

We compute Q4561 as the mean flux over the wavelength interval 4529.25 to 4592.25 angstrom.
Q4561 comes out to 0.556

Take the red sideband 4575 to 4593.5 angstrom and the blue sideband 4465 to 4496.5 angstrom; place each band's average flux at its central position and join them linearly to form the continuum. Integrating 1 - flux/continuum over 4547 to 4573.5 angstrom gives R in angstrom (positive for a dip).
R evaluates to 1.15 angstrom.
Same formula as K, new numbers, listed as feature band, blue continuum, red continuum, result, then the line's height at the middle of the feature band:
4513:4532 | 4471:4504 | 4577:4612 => 0.05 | 0.548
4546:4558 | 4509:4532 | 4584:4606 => 0.02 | 0.551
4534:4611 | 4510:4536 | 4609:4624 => -0.07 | 0.53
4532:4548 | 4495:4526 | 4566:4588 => 0.03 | 0.553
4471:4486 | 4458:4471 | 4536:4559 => -0.07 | 0.517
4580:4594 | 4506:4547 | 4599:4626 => -0.10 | 0.542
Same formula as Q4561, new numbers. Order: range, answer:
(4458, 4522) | 0.531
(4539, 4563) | 0.549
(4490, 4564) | 0.539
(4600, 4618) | 0.555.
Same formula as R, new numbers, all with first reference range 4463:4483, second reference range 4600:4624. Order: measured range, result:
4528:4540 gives 1.0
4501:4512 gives -0.5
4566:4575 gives 0.1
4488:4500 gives 0.9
